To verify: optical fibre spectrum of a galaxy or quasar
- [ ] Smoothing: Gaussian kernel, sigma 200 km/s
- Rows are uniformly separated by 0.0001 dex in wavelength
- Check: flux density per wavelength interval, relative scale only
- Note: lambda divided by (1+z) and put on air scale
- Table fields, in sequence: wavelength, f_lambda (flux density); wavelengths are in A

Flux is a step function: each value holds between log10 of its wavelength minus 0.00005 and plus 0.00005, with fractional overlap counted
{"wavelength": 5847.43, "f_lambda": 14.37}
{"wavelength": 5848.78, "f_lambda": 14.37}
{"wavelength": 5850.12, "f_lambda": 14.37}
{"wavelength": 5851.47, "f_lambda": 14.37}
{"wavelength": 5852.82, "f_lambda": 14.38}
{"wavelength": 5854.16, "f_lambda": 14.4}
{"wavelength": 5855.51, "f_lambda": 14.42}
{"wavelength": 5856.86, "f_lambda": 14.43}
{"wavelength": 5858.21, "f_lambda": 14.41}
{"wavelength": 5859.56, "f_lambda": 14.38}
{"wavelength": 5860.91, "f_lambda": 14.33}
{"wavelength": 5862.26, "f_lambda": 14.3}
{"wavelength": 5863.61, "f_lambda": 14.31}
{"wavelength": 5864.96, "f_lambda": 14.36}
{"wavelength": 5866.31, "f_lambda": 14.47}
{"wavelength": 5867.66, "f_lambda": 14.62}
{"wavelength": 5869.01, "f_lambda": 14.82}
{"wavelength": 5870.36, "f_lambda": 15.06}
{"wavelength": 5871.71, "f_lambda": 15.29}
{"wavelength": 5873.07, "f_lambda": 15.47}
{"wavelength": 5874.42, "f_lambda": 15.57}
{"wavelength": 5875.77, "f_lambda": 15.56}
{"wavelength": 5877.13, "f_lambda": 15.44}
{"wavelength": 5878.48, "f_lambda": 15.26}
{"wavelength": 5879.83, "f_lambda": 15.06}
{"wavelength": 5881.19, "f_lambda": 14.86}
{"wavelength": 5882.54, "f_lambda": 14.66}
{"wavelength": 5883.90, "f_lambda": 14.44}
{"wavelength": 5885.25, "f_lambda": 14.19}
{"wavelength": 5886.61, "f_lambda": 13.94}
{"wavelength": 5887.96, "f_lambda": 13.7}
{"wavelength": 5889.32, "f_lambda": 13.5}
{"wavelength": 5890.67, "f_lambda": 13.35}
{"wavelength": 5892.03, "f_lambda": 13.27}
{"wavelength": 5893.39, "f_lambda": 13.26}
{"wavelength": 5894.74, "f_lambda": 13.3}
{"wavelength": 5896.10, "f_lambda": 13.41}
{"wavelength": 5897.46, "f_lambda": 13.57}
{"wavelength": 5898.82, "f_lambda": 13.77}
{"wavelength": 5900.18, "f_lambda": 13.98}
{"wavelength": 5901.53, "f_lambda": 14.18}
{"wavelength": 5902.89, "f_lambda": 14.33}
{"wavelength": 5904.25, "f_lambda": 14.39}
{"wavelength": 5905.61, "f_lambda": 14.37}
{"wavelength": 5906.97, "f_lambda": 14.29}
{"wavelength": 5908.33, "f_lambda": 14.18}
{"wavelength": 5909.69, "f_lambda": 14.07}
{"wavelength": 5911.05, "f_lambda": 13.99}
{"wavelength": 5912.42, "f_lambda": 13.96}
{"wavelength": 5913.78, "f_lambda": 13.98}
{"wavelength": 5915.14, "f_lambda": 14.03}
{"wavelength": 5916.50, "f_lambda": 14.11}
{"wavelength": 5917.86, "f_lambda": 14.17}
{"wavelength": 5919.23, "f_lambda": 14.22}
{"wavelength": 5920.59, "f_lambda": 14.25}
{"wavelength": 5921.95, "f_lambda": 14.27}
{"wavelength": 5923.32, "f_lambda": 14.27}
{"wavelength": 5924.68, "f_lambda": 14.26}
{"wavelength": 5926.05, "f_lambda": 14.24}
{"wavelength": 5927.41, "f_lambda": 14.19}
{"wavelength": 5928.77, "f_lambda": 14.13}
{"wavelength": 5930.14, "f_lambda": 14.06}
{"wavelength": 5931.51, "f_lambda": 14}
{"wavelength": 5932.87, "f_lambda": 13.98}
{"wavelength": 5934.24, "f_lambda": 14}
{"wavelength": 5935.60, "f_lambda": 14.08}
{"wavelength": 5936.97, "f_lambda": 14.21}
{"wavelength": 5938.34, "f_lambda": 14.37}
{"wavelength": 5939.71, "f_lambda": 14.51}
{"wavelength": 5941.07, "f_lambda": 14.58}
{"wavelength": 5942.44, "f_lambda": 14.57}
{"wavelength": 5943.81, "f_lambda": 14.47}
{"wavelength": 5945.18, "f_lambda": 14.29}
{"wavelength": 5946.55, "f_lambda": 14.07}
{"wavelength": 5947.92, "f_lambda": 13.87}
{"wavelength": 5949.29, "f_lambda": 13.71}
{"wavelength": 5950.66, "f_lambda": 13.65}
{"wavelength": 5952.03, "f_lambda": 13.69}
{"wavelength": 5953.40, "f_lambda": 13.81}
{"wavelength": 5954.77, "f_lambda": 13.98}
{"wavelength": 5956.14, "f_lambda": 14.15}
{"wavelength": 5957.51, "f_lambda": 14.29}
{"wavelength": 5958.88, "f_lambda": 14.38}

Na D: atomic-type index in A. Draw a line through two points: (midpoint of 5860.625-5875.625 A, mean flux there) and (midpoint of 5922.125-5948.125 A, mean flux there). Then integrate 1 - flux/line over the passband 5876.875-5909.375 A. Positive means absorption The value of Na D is 1.1 A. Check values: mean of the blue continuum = 14.8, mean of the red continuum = 14.2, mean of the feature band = 14.1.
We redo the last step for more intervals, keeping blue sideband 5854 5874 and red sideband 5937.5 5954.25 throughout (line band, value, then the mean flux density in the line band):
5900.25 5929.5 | 0.27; 14.2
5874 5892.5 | 0.03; 14.5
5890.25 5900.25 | 0.67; 13.5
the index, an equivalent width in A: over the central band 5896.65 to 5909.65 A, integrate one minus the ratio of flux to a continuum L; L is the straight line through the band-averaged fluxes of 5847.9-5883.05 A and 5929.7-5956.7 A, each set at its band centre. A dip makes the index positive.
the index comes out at 0.3 A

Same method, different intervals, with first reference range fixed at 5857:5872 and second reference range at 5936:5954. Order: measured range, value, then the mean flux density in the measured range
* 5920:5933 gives 0.1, 14.2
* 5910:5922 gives 0.2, 14.1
